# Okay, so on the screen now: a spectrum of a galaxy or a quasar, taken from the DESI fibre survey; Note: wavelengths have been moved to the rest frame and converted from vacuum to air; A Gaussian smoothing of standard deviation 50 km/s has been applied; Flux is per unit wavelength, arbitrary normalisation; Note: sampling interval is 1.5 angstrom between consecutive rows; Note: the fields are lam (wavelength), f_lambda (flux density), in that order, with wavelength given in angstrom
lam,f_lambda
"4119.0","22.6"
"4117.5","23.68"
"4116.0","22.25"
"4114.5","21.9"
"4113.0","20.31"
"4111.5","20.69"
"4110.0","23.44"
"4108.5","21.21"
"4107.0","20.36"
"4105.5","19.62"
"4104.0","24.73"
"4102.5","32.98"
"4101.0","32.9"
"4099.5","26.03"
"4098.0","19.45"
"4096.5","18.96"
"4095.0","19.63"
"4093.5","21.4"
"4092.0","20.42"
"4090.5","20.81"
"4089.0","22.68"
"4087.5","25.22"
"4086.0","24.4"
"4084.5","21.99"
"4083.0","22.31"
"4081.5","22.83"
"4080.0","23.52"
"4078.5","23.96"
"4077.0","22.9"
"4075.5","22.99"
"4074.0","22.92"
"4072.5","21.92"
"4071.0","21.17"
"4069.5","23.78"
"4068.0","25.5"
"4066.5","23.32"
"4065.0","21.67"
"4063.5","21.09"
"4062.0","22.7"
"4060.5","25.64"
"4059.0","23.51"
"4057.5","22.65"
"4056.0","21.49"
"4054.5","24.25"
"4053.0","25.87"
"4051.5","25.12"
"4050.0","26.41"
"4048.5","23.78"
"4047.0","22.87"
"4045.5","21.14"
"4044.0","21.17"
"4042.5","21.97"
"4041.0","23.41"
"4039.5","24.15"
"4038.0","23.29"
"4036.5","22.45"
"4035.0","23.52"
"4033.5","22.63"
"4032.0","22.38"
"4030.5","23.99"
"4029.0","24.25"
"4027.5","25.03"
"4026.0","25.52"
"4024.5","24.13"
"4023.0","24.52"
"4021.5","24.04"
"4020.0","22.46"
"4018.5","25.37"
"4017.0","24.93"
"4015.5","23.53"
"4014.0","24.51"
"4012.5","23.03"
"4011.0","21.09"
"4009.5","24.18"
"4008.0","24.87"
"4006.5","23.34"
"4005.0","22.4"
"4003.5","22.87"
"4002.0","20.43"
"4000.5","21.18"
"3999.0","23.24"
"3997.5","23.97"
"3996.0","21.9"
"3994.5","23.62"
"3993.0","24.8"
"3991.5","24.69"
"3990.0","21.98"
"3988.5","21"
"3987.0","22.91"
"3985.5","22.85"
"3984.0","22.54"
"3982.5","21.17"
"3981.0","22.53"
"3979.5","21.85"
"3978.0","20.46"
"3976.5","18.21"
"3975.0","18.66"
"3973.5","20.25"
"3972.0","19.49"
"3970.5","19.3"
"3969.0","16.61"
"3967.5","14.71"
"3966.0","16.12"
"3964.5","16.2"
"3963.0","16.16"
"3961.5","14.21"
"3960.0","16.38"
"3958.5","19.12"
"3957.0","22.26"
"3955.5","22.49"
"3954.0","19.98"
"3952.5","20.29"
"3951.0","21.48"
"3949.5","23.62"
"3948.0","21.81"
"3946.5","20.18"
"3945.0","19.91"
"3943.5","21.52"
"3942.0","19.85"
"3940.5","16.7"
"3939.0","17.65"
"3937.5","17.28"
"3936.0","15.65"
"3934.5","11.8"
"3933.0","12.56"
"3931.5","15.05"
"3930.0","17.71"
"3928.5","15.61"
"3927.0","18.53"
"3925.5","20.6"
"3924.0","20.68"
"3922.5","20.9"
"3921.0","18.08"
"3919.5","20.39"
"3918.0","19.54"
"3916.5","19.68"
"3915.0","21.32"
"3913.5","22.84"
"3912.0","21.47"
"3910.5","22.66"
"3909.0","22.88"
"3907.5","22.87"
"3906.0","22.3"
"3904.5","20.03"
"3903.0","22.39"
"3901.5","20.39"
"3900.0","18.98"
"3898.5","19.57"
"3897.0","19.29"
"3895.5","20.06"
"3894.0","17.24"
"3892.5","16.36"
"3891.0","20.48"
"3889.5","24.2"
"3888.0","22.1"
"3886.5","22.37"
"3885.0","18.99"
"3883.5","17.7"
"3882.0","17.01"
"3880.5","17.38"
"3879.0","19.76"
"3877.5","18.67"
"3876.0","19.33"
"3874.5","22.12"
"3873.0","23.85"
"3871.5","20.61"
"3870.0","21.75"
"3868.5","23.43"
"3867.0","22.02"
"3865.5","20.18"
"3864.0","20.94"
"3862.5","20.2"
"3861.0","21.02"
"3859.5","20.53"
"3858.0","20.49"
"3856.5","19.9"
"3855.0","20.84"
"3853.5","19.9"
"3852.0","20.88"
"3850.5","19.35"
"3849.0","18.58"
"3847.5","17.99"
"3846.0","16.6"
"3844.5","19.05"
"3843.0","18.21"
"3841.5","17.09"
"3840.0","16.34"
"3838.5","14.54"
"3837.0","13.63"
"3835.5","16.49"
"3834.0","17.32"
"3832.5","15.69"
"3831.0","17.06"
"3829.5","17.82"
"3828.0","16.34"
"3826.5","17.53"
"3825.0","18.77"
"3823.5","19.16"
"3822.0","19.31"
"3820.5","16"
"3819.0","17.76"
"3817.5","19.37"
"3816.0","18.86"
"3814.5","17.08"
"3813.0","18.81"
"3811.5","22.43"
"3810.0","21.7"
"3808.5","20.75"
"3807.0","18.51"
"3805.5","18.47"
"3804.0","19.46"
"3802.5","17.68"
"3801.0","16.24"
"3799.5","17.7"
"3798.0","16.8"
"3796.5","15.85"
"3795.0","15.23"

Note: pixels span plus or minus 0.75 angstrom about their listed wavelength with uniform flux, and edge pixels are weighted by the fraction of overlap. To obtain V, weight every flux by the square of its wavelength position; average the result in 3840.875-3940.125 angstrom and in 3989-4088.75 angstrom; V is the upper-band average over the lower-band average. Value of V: 1.28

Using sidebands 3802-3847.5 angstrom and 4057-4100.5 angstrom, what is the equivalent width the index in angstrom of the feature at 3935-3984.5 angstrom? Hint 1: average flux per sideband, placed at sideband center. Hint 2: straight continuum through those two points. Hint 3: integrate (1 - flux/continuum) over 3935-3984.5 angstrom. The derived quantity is 3.1 angstrom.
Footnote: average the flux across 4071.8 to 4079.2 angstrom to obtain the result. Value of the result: 22.9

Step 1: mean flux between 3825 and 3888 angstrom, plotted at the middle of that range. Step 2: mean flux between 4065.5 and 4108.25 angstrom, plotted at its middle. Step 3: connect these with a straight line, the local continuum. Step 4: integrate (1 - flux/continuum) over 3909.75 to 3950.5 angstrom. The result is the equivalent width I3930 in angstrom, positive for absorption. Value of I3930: 2.6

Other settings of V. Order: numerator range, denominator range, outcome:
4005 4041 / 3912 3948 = 1.34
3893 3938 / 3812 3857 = 1.12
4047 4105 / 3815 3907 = 1.36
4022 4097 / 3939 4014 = 1.16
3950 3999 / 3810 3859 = 1.20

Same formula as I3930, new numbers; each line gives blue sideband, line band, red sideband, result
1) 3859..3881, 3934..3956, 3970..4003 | 2.06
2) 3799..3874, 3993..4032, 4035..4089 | -2.19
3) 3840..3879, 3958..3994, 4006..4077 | 4.15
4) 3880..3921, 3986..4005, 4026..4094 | -0.59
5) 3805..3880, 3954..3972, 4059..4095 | 2.74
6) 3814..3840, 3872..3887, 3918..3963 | -1.52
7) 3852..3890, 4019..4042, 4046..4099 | -1.38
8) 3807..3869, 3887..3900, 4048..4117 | -0.11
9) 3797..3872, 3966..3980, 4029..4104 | 1.85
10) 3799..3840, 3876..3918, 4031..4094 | -1.59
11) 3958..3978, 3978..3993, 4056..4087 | -3.29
